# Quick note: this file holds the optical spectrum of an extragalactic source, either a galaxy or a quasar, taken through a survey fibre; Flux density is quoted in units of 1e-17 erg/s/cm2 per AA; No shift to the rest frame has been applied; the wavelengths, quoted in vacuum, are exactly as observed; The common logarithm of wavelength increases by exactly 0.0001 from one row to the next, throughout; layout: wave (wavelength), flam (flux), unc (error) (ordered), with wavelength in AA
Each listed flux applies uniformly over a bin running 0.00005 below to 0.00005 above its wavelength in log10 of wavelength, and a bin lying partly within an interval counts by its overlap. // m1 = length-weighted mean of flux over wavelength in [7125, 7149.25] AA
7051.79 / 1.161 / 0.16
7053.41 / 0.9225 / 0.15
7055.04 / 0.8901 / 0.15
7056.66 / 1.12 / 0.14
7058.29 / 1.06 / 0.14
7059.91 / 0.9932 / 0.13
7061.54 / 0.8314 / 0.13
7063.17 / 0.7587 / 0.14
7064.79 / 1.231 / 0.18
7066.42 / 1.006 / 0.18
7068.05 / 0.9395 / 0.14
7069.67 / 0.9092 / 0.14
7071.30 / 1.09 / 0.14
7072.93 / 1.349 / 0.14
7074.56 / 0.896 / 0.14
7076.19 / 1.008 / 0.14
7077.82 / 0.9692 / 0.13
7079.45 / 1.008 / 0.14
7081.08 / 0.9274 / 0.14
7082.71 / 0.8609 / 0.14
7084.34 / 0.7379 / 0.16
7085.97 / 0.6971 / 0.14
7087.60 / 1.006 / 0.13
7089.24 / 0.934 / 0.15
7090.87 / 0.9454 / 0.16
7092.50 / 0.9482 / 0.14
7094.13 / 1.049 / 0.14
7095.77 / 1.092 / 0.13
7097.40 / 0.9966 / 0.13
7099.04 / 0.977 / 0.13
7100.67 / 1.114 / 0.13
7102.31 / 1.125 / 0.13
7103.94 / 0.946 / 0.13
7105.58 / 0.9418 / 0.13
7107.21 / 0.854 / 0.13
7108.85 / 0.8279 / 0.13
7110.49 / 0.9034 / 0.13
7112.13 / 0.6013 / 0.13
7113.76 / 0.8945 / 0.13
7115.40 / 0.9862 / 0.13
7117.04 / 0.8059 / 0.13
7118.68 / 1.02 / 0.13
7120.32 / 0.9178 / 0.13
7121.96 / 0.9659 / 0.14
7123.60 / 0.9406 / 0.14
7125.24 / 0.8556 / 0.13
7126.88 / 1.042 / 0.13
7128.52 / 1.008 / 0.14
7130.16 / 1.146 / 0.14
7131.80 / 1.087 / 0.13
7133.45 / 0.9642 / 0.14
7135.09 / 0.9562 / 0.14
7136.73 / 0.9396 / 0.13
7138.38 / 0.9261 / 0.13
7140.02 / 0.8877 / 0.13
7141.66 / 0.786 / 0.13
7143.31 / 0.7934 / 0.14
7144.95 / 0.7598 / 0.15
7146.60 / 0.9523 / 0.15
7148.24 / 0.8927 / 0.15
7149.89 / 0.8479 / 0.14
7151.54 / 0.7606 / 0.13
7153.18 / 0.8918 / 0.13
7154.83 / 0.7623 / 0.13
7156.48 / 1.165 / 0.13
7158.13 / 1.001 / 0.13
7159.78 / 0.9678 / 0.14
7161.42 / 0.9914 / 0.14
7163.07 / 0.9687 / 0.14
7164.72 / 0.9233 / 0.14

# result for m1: 0.934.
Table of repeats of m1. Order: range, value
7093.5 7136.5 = 0.961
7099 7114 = 0.917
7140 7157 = 0.857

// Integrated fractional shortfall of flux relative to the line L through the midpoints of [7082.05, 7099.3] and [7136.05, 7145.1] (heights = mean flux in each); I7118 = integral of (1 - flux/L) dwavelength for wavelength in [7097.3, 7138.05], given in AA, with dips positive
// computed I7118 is -2.9 AA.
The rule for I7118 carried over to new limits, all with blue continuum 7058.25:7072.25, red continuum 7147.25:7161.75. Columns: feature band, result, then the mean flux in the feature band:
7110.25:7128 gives 0.70 AA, 0.905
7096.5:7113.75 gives 0.44 AA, 0.928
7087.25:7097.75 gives -0.38 AA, 0.995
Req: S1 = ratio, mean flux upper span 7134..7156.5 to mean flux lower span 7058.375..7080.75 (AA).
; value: 0.9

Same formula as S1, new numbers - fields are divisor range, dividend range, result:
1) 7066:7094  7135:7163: 0.94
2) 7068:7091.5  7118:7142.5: 1.01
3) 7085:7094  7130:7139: 1.09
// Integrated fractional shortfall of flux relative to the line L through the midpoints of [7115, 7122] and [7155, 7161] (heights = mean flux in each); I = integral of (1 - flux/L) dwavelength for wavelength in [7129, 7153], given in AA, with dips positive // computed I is 1.7 AA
